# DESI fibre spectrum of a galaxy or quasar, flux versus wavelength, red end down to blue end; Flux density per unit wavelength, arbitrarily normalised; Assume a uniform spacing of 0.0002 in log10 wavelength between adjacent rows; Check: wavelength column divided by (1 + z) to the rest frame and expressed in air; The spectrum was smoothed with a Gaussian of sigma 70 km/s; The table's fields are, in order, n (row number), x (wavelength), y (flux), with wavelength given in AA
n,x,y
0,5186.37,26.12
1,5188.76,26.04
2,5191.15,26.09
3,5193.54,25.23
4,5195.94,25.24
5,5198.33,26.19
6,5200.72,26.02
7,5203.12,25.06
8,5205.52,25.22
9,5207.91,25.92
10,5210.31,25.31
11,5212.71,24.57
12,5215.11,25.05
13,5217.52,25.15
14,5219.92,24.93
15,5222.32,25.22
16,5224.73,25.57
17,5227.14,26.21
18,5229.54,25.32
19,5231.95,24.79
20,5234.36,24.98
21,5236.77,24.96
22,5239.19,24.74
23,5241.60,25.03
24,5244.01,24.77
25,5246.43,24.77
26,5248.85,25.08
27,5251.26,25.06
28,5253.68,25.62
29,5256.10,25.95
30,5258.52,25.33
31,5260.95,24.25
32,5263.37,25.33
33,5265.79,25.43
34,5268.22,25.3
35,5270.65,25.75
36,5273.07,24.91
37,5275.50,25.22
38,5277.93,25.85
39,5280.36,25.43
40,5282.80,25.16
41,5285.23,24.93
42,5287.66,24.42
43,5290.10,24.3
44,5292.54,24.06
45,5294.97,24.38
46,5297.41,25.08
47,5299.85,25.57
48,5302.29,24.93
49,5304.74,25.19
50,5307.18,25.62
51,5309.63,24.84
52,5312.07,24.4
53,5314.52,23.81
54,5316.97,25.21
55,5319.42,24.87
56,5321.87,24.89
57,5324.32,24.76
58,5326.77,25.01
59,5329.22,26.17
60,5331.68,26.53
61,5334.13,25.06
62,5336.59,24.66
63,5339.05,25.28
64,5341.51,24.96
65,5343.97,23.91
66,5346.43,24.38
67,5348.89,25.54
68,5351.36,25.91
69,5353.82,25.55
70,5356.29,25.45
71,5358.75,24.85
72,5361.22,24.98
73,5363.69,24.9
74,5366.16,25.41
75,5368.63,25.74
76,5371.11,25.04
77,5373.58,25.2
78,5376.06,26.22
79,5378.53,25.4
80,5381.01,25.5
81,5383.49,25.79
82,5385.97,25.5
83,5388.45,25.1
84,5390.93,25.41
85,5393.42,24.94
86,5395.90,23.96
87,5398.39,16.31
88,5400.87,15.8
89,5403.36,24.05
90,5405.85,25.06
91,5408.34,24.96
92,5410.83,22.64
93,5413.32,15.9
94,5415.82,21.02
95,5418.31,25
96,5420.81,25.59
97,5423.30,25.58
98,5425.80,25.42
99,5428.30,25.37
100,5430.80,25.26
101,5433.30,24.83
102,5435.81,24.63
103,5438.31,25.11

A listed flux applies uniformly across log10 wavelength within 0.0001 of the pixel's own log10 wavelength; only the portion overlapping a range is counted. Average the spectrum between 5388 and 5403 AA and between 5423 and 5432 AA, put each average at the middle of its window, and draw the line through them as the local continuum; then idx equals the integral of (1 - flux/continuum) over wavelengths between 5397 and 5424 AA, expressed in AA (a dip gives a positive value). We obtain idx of 1.87 AA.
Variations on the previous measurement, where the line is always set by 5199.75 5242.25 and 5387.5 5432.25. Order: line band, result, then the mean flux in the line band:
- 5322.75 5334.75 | -0.73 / 25.5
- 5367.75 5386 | -1.56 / 25.5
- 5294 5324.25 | -0.78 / 24.9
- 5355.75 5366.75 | -0.64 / 25.1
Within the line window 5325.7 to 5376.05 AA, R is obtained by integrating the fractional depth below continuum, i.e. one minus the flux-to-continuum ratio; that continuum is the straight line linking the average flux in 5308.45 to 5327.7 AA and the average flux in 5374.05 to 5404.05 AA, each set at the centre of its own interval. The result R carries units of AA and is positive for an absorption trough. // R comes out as -2.1 AA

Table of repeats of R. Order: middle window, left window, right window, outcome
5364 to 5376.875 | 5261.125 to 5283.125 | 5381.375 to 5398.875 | -0.54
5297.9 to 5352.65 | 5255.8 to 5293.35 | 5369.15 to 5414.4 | -1.46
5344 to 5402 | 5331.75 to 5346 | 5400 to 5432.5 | -0.63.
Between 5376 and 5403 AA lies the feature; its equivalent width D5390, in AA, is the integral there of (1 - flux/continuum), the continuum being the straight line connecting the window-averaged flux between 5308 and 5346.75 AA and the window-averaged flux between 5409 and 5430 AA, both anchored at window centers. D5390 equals 0.4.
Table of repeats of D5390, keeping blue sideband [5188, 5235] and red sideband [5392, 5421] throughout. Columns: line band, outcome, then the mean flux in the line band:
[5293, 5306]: -0.6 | 25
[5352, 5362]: -1.1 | 25.3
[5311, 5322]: -0.5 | 24.6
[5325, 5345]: -1.7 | 25.2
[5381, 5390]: -1.3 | 25.5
